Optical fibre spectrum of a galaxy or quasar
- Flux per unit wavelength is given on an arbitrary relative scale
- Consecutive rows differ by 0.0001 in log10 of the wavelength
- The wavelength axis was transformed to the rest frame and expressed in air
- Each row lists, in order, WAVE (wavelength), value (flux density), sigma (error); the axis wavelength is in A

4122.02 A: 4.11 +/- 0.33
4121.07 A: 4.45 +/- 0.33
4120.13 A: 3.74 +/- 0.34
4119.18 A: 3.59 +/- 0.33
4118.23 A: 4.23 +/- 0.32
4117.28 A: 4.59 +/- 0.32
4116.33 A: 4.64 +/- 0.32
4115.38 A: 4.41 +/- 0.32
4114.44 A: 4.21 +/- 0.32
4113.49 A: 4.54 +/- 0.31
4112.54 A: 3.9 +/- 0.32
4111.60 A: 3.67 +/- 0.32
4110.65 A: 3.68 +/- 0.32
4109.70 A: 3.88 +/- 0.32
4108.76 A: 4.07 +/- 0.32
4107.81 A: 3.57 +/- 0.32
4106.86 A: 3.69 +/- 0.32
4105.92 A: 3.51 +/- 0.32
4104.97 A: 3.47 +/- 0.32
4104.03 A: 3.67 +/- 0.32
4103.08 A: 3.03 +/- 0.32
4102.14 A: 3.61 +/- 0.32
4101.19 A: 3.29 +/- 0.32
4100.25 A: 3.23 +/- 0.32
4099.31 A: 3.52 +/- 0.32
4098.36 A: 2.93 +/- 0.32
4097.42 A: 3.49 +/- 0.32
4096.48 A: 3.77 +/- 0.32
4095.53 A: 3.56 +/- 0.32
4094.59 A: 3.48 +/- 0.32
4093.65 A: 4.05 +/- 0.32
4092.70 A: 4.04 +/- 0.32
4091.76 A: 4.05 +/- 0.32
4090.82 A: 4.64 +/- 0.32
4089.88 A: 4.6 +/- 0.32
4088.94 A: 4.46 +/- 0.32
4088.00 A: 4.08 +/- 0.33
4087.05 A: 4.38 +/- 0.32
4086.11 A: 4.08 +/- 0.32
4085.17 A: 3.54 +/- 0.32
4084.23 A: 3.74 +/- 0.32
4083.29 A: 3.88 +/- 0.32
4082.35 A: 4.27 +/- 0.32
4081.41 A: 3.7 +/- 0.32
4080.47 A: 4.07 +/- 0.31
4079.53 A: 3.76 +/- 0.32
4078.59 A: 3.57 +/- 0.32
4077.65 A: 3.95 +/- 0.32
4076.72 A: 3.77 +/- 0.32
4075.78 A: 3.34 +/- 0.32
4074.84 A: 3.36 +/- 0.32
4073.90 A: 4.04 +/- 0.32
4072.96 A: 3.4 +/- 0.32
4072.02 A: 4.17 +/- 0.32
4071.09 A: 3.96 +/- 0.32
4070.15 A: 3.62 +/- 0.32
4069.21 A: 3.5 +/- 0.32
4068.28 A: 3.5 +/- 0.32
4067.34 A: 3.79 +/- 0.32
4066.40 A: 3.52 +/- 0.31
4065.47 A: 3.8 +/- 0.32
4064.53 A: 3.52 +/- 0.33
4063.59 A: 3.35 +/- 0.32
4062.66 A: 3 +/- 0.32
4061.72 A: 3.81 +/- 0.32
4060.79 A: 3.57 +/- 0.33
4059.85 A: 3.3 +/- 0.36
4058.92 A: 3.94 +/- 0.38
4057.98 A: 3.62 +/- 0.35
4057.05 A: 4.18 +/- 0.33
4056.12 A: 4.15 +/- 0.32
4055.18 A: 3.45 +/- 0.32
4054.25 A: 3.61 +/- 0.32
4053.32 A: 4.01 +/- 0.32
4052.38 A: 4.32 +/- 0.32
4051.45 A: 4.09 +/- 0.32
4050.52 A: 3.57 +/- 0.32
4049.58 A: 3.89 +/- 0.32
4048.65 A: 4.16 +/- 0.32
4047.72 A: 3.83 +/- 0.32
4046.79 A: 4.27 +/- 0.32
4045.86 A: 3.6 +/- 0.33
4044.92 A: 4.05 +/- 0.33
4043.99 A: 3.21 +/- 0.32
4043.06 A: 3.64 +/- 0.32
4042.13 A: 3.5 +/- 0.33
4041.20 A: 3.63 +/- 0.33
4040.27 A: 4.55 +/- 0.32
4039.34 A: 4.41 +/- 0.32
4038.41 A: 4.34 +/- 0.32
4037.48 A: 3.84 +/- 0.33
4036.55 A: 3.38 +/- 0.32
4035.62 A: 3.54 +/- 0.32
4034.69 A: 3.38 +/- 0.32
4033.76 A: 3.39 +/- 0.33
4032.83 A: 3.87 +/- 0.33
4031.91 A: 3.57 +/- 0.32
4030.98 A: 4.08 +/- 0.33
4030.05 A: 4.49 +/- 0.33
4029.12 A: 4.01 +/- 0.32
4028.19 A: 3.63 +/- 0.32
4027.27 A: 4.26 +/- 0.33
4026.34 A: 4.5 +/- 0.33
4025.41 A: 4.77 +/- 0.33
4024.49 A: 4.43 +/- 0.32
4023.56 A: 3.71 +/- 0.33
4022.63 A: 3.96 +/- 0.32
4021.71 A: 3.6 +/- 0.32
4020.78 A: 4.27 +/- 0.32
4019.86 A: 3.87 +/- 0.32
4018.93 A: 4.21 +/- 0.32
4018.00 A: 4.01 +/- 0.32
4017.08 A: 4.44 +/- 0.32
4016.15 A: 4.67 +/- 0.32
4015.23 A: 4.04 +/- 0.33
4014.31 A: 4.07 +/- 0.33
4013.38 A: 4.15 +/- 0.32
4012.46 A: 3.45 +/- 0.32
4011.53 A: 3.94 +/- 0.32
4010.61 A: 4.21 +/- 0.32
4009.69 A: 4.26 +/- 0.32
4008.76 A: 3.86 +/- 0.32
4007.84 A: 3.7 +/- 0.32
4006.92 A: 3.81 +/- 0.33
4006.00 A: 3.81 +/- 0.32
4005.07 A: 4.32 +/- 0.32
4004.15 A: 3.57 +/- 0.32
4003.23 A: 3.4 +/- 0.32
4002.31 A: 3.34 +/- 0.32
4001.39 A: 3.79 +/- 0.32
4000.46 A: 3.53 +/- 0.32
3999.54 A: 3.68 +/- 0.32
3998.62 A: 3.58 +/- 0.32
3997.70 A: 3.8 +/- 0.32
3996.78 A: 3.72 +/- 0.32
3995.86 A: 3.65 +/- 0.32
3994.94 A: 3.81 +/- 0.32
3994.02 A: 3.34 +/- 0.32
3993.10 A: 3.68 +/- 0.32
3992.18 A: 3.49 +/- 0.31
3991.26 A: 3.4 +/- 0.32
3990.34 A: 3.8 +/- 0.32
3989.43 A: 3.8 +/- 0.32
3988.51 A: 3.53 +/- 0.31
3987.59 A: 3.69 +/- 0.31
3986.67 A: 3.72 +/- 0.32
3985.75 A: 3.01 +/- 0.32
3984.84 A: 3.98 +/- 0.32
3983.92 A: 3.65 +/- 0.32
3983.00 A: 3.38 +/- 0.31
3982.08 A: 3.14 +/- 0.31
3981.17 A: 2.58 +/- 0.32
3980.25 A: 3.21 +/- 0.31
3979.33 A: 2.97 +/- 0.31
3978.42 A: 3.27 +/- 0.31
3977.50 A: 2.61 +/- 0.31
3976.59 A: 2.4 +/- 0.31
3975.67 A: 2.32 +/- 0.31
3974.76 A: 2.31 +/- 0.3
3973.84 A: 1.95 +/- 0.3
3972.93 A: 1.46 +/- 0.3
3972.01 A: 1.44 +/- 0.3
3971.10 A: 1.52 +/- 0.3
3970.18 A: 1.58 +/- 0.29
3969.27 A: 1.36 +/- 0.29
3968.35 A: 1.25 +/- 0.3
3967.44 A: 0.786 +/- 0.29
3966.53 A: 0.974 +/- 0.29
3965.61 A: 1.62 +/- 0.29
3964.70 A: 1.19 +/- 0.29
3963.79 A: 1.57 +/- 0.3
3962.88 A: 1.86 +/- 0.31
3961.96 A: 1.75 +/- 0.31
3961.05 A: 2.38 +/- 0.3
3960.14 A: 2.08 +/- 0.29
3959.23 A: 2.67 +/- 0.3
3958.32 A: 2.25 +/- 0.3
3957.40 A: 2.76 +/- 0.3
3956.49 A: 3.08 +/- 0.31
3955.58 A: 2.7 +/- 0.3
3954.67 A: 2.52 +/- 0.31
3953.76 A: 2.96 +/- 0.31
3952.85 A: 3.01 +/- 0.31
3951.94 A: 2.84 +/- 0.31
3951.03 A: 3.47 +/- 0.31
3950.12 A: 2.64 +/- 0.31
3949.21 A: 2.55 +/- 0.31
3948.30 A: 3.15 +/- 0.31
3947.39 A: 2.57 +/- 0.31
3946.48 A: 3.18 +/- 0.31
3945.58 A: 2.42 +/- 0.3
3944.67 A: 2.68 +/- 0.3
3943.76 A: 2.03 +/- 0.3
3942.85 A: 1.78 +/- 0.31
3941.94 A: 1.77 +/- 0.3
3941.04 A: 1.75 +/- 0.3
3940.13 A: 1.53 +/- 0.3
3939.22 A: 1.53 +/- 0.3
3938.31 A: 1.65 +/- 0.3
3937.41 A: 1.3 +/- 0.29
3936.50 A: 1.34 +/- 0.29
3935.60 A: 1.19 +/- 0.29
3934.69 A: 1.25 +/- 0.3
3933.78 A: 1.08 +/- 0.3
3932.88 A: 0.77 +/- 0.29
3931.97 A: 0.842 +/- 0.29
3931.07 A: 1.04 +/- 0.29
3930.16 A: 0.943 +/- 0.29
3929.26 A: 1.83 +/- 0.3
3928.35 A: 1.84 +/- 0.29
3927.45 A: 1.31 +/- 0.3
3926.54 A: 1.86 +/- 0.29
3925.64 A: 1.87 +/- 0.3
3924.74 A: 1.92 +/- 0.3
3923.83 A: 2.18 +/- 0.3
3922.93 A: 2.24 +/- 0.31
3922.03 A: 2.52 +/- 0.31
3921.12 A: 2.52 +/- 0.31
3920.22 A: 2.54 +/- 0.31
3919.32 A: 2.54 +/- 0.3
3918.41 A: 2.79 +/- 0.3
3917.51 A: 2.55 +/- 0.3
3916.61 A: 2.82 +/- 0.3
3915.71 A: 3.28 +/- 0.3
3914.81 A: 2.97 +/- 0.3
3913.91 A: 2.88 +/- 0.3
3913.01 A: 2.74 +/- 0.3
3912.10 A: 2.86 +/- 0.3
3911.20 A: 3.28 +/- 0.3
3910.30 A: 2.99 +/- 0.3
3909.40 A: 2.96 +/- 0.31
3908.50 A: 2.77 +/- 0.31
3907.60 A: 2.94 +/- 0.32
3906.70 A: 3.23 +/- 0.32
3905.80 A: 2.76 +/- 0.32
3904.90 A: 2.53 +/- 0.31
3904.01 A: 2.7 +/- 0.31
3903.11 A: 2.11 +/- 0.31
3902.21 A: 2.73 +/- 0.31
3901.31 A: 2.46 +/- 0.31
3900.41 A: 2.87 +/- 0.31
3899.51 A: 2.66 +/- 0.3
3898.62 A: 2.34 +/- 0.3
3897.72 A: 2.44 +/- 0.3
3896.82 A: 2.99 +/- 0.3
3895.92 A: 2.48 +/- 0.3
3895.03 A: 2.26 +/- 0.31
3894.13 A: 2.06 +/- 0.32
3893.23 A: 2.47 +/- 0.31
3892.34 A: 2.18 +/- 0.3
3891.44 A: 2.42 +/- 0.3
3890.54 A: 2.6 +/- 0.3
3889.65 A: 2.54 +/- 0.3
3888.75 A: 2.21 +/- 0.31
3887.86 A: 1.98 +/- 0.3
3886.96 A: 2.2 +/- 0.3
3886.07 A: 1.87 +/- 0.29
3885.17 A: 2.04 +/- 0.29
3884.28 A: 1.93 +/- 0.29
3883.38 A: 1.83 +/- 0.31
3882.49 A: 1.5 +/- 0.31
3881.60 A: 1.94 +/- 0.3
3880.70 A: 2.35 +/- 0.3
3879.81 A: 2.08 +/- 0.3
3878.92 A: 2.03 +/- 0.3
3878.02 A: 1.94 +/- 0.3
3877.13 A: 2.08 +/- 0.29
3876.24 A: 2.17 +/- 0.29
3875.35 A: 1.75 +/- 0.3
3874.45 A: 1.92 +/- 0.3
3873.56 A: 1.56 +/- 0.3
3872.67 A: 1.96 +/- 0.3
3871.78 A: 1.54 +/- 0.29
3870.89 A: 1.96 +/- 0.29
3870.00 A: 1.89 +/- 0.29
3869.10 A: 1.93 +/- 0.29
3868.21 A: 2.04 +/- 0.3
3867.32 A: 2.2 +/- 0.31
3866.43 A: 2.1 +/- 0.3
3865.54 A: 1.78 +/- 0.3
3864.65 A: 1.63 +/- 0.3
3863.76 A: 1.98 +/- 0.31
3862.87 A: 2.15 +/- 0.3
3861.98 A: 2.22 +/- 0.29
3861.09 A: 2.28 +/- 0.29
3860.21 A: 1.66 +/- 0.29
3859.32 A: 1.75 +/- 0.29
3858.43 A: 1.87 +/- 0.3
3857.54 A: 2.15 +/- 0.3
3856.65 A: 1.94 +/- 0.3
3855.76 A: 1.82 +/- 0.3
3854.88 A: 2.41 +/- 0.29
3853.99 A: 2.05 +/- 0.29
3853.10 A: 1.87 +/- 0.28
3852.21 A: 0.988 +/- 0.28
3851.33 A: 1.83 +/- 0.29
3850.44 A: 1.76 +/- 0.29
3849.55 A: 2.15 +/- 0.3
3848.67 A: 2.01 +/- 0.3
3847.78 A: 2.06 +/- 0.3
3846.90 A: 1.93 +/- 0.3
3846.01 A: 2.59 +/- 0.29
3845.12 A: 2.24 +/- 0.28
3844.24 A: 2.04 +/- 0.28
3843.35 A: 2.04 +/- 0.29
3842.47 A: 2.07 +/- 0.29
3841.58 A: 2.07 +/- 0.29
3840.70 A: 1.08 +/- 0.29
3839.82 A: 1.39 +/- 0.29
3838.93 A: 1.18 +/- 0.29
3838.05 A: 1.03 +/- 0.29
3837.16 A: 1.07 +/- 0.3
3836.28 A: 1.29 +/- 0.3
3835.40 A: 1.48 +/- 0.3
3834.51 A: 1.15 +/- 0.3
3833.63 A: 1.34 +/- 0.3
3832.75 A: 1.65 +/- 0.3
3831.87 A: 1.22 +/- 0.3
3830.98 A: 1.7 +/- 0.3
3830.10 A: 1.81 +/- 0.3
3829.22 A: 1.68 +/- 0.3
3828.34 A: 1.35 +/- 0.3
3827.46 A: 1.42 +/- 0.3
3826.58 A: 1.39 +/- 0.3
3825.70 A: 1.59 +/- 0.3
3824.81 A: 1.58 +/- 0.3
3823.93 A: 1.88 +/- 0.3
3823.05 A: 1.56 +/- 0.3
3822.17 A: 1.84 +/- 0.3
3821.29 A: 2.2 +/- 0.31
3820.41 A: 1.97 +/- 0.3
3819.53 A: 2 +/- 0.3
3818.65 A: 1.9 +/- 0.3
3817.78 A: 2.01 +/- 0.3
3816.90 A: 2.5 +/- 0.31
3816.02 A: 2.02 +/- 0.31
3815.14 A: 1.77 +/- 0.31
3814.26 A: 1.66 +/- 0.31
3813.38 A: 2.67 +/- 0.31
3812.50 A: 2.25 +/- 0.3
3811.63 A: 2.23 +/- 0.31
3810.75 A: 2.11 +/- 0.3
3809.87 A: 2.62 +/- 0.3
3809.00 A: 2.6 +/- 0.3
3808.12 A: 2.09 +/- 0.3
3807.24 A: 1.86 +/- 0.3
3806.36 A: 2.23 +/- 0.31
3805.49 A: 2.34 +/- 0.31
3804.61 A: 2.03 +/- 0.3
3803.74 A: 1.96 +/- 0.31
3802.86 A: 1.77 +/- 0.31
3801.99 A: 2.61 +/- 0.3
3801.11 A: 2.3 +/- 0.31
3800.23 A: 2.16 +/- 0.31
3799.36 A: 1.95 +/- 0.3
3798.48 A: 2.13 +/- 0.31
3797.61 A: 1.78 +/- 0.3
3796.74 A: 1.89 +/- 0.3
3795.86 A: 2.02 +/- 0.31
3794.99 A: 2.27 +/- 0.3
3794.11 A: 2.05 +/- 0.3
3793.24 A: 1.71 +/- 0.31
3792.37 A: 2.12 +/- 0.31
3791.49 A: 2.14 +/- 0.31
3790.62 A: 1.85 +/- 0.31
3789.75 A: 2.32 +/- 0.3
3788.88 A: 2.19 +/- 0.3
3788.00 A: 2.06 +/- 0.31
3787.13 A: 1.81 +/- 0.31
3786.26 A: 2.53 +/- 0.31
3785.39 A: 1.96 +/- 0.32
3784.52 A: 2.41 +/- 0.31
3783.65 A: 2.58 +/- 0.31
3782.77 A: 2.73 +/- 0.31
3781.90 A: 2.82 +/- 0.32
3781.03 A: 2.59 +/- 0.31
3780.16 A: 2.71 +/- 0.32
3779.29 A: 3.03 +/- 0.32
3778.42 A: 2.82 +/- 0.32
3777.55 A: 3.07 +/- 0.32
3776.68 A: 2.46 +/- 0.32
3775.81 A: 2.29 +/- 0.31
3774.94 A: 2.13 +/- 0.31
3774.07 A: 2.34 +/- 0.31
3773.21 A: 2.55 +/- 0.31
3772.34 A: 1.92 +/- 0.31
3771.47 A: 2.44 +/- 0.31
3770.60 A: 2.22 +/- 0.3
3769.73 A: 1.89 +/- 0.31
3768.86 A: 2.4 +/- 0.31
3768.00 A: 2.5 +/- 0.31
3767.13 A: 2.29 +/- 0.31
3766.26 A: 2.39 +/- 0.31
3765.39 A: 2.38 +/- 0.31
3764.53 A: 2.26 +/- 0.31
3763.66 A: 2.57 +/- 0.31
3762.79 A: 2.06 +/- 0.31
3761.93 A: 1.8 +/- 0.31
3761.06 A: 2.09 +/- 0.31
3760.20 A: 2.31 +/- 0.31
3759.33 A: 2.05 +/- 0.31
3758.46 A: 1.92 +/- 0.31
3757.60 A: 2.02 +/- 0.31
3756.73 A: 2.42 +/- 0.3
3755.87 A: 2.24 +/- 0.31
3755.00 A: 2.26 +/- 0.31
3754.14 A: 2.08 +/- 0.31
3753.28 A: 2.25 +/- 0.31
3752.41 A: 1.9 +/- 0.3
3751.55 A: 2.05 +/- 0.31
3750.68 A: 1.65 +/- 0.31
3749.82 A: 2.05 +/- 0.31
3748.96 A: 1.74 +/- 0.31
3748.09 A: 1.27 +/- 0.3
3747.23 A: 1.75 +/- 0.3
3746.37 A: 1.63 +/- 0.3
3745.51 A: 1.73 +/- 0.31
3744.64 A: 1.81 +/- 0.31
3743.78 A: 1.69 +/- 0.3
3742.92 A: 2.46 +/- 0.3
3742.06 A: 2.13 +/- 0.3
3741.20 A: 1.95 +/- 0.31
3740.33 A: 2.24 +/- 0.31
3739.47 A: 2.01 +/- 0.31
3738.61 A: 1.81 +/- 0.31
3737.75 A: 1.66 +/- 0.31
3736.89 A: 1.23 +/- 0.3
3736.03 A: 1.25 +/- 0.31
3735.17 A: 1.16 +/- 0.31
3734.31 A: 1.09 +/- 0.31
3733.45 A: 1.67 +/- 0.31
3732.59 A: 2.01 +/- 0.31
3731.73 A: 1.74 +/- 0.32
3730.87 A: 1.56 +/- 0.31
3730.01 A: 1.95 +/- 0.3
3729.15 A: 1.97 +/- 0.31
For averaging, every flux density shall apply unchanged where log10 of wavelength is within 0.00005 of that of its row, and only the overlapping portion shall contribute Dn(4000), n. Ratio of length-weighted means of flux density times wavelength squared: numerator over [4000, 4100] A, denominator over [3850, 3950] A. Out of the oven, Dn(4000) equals 1.94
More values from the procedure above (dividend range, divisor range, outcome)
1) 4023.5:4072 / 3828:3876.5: 2.35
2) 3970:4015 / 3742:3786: 1.69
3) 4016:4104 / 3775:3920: 2.00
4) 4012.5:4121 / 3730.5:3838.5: 2.22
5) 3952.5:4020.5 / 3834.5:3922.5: 1.49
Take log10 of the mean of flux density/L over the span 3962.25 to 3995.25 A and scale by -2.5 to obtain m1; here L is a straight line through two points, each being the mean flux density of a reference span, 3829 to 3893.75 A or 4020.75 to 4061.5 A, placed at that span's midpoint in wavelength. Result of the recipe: 0.24 mag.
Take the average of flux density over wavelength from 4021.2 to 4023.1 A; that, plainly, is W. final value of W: 3.79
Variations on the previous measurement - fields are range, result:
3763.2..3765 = 2.41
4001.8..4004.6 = 3.45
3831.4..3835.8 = 1.37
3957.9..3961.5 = 2.35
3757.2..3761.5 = 2.08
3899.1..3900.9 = 2.75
